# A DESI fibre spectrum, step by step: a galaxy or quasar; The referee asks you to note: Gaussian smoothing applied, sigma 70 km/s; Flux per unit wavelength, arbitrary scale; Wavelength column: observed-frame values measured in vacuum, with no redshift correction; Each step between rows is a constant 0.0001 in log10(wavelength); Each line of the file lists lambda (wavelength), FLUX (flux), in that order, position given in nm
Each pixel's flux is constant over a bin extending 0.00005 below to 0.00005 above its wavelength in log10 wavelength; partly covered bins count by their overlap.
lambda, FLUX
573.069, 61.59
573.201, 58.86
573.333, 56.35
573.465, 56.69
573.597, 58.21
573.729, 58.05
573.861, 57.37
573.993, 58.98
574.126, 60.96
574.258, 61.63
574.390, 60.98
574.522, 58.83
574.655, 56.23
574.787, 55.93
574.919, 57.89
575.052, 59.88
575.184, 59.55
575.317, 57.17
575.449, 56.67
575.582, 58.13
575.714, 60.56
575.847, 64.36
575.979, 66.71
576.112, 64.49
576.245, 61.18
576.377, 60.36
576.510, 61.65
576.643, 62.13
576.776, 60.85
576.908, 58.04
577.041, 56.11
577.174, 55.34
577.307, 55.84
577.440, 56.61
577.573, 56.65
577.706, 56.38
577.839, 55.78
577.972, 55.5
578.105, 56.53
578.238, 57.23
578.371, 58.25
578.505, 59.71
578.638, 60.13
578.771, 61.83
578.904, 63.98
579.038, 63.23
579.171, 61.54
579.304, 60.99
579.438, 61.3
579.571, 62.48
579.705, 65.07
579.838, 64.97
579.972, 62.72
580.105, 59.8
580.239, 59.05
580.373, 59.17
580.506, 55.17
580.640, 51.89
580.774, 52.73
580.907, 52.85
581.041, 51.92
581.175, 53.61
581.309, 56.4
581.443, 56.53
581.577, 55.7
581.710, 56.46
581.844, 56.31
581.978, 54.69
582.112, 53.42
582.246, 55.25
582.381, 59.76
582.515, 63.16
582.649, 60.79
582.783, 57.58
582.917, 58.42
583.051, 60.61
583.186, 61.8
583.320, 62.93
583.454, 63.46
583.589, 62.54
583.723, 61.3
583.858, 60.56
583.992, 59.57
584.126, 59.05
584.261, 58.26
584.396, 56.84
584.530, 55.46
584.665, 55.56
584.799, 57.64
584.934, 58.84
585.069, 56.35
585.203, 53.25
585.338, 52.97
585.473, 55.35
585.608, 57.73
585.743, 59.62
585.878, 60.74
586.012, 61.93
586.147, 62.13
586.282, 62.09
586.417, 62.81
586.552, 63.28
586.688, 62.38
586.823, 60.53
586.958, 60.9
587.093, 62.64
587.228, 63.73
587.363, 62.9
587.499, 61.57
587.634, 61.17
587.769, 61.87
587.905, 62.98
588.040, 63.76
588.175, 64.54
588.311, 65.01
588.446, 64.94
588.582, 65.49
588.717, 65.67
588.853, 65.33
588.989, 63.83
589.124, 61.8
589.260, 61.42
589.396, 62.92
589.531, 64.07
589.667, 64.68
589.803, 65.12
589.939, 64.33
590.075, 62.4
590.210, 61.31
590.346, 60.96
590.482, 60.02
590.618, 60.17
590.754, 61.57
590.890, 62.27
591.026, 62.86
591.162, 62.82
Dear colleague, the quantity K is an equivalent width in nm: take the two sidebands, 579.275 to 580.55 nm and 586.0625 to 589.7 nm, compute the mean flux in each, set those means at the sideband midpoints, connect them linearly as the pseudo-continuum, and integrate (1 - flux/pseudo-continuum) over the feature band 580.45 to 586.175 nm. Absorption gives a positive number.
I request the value 0.41 nm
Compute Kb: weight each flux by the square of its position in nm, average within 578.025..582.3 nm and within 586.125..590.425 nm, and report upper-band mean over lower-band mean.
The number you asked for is 1.12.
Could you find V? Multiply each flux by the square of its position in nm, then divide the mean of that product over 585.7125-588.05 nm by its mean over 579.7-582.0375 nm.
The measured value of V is 1.12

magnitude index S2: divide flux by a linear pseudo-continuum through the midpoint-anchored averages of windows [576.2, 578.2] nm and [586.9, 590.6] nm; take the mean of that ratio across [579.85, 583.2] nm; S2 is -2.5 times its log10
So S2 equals 0.05 mag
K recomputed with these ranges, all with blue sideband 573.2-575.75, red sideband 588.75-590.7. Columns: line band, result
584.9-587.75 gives 0.08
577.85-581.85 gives 0.10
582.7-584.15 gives 0.01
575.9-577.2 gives -0.04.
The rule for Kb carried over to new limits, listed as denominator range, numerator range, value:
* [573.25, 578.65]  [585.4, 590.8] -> 1.11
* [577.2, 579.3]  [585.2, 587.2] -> 1.05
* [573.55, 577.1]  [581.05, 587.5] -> 1.02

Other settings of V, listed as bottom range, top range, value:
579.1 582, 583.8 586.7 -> 1.03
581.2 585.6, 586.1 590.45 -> 1.11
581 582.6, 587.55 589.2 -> 1.16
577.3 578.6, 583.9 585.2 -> 1.03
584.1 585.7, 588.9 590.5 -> 1.13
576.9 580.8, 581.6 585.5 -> 1.01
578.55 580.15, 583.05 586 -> 0.96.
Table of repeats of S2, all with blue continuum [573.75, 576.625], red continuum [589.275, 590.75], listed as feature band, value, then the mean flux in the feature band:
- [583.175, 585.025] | 0.04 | 59.4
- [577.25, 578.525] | 0.07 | 56.7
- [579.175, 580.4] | -0.02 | 61.8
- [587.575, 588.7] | -0.03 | 63.9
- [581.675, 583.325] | 0.05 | 58.4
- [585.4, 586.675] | 0.02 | 60.6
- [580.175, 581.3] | 0.12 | 54.6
